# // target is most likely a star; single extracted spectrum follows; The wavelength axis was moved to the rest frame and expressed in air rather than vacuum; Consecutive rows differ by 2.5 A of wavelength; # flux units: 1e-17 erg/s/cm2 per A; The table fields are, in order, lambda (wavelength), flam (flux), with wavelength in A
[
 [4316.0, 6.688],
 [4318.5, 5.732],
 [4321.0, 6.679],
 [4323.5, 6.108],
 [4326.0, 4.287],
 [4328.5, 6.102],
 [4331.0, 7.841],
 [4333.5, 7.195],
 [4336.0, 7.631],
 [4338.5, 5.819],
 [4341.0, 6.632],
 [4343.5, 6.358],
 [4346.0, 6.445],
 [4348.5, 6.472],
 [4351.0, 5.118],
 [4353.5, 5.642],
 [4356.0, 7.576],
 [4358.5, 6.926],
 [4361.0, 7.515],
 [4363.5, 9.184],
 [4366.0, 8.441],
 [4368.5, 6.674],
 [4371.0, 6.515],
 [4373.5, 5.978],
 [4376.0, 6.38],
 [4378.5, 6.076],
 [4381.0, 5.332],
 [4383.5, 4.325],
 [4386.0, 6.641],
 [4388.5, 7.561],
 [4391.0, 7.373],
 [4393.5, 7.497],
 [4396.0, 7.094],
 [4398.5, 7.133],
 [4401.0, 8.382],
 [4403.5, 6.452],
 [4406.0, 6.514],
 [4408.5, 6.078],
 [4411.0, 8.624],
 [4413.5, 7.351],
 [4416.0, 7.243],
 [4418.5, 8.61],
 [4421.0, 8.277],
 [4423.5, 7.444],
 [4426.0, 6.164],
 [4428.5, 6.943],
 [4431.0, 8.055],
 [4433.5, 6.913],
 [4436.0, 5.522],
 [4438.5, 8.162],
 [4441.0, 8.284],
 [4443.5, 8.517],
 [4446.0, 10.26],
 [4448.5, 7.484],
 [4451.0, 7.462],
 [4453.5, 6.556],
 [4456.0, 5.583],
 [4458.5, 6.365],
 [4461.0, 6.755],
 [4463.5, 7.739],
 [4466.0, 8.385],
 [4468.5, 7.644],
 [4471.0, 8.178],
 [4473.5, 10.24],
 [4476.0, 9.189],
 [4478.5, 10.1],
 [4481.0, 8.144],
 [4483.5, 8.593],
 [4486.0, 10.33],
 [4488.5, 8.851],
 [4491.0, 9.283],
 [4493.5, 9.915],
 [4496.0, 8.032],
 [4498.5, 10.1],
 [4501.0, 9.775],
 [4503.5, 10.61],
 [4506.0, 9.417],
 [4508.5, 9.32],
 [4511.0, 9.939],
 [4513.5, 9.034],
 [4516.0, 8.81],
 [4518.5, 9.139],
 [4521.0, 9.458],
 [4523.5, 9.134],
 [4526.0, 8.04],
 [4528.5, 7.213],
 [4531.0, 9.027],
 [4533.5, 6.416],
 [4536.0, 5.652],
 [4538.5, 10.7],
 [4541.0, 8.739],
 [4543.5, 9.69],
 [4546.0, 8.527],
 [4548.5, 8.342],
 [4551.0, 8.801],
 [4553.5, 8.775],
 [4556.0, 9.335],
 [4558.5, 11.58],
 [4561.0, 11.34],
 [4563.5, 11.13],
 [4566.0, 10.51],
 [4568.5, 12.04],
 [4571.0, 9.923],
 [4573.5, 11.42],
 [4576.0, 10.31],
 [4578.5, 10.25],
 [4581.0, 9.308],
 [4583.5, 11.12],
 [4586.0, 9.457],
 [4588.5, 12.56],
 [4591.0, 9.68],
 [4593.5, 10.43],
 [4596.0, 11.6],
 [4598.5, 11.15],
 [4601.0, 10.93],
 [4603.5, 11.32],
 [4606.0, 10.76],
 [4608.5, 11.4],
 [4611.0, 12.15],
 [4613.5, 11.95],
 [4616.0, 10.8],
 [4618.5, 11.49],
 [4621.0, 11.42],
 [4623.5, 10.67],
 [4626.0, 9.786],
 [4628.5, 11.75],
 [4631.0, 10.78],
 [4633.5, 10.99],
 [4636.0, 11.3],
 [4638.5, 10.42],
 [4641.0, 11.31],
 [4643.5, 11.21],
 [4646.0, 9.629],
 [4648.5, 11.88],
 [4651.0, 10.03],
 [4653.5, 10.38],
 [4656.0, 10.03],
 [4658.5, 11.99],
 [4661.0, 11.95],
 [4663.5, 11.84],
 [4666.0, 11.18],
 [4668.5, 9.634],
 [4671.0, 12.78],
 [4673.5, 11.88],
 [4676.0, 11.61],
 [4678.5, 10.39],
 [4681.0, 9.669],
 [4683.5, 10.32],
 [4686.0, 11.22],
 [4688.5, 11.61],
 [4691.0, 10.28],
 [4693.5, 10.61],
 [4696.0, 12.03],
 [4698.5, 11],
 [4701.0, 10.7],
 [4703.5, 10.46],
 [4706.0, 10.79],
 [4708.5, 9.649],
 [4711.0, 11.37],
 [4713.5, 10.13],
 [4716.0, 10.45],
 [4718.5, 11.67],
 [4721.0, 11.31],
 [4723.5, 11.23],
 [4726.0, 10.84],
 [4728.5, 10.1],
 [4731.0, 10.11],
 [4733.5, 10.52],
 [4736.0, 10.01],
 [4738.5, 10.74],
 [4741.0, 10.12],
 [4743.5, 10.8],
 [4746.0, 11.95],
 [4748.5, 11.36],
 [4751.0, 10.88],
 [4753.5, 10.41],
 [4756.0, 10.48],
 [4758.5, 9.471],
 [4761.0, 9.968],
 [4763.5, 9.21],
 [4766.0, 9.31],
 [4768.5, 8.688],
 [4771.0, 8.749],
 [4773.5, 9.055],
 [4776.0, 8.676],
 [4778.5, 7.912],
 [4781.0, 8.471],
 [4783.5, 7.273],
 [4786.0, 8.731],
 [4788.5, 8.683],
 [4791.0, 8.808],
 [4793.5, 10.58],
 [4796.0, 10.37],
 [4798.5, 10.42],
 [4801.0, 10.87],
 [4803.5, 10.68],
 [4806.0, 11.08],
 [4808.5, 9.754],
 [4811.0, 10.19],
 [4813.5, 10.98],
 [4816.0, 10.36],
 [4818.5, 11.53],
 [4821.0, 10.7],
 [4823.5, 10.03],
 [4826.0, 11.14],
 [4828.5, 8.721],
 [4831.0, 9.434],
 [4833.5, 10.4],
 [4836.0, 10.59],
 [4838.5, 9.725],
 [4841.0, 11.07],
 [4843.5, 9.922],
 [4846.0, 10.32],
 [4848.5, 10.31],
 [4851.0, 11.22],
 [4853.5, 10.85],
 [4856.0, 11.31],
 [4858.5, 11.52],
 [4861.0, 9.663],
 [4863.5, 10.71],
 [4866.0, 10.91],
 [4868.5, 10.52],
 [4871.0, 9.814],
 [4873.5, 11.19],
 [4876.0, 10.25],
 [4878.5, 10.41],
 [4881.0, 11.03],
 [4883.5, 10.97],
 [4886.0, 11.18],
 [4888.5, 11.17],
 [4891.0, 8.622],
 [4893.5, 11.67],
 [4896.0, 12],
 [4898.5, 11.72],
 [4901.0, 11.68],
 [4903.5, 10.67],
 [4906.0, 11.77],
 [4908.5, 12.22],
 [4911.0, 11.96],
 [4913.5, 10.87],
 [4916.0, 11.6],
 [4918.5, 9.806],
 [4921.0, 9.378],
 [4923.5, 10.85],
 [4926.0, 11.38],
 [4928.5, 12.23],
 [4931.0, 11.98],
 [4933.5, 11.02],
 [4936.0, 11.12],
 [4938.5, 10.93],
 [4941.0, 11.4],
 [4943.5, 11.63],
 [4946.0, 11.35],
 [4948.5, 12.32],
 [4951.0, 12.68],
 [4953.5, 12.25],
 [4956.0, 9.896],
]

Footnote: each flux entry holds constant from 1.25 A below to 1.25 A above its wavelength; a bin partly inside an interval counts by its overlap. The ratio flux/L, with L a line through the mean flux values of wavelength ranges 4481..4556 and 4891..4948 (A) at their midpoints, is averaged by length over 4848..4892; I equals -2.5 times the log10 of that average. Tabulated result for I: 0.03 mag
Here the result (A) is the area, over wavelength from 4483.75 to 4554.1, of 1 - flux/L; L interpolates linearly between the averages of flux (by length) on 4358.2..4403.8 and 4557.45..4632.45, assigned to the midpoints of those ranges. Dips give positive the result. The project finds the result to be 4.0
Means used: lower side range 6.93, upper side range 11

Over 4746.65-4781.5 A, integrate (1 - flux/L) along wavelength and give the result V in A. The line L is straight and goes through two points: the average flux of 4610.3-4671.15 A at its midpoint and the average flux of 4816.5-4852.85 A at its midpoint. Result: 3.6 A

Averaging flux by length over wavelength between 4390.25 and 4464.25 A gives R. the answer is 7.36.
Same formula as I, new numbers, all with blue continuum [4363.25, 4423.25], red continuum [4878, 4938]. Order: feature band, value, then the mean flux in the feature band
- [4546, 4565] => -0.18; 9.82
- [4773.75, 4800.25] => 0.13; 9.03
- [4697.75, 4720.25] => -0.12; 10.7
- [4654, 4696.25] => -0.19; 11.1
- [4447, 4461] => 0.12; 6.76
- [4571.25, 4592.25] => -0.22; 10.5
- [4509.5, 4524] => -0.16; 9.26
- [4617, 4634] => -0.23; 11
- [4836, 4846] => 0.03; 10.3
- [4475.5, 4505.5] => -0.20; 9.42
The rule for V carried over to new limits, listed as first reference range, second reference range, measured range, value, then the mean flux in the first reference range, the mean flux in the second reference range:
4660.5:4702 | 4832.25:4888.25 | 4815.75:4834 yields 0.8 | 11.1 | 10.6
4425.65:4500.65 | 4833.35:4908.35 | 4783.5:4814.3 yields 1.1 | 8.17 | 10.8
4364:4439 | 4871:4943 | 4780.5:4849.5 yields 2.0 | 7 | 11.1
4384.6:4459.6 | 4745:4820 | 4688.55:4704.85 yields -2.9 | 7.35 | 9.83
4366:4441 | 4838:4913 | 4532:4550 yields -0.4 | 6.99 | 10.9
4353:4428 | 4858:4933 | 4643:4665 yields -4.6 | 7.05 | 11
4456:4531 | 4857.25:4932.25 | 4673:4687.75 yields -1.5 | 8.83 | 11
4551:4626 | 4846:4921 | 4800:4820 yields 0.4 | 10.8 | 10.9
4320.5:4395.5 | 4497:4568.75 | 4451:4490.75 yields 0.8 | 6.61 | 9.29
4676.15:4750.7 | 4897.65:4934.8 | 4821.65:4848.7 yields 2.2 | 10.8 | 11.3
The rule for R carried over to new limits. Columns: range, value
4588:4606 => 11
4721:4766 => 10.5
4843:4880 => 10.6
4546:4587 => 10.2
